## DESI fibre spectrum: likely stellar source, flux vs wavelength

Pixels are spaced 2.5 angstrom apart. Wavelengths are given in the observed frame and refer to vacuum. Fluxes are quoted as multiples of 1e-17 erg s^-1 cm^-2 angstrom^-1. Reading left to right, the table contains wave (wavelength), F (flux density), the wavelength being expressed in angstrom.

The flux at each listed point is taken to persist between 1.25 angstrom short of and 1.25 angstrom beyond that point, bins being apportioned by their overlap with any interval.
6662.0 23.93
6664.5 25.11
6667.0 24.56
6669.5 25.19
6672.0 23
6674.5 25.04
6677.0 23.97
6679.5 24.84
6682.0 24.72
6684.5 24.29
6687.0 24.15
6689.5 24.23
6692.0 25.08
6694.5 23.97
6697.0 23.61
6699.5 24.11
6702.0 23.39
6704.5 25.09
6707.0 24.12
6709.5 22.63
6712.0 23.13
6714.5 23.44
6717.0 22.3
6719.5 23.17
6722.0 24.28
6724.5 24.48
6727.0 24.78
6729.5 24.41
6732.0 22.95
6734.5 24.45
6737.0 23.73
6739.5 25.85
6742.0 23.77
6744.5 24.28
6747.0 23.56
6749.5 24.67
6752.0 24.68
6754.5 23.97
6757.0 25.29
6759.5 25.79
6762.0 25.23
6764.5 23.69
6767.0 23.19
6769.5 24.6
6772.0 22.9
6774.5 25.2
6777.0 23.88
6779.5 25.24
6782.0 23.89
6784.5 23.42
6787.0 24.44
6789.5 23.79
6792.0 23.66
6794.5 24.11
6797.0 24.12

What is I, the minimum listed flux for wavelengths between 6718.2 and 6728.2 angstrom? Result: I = 23.17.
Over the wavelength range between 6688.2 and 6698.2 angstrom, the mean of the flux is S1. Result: 24.2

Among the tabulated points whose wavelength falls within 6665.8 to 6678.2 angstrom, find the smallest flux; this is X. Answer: 23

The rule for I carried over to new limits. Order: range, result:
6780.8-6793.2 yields 23.42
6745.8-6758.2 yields 23.56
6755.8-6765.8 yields 23.69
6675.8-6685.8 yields 23.97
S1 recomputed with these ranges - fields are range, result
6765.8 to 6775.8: 24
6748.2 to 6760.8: 24.9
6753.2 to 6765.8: 24.8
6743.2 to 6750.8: 24.2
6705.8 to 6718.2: 23.1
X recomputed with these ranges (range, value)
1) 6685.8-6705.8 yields 23.39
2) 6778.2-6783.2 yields 23.89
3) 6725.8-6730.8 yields 24.41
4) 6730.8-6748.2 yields 22.95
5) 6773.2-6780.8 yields 23.88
